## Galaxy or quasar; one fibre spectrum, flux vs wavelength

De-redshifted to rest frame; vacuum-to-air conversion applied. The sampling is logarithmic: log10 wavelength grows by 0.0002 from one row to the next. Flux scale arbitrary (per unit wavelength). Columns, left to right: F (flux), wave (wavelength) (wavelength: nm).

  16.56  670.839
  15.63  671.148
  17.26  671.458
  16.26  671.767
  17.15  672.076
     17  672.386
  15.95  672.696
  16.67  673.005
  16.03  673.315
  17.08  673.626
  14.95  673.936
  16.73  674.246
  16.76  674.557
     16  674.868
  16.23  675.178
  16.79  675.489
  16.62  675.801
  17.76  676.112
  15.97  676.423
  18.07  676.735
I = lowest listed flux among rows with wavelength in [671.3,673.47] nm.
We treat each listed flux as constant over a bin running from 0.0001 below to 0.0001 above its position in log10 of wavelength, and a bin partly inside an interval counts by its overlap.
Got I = 15.95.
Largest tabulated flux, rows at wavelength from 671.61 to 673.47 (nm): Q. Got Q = 17.15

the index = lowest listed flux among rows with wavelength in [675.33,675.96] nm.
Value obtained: 16.62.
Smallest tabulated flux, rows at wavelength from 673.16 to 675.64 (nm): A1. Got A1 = 14.95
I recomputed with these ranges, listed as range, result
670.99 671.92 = 15.63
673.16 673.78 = 16.03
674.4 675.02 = 16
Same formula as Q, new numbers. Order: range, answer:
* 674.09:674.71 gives 16.76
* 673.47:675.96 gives 17.08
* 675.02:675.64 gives 16.79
